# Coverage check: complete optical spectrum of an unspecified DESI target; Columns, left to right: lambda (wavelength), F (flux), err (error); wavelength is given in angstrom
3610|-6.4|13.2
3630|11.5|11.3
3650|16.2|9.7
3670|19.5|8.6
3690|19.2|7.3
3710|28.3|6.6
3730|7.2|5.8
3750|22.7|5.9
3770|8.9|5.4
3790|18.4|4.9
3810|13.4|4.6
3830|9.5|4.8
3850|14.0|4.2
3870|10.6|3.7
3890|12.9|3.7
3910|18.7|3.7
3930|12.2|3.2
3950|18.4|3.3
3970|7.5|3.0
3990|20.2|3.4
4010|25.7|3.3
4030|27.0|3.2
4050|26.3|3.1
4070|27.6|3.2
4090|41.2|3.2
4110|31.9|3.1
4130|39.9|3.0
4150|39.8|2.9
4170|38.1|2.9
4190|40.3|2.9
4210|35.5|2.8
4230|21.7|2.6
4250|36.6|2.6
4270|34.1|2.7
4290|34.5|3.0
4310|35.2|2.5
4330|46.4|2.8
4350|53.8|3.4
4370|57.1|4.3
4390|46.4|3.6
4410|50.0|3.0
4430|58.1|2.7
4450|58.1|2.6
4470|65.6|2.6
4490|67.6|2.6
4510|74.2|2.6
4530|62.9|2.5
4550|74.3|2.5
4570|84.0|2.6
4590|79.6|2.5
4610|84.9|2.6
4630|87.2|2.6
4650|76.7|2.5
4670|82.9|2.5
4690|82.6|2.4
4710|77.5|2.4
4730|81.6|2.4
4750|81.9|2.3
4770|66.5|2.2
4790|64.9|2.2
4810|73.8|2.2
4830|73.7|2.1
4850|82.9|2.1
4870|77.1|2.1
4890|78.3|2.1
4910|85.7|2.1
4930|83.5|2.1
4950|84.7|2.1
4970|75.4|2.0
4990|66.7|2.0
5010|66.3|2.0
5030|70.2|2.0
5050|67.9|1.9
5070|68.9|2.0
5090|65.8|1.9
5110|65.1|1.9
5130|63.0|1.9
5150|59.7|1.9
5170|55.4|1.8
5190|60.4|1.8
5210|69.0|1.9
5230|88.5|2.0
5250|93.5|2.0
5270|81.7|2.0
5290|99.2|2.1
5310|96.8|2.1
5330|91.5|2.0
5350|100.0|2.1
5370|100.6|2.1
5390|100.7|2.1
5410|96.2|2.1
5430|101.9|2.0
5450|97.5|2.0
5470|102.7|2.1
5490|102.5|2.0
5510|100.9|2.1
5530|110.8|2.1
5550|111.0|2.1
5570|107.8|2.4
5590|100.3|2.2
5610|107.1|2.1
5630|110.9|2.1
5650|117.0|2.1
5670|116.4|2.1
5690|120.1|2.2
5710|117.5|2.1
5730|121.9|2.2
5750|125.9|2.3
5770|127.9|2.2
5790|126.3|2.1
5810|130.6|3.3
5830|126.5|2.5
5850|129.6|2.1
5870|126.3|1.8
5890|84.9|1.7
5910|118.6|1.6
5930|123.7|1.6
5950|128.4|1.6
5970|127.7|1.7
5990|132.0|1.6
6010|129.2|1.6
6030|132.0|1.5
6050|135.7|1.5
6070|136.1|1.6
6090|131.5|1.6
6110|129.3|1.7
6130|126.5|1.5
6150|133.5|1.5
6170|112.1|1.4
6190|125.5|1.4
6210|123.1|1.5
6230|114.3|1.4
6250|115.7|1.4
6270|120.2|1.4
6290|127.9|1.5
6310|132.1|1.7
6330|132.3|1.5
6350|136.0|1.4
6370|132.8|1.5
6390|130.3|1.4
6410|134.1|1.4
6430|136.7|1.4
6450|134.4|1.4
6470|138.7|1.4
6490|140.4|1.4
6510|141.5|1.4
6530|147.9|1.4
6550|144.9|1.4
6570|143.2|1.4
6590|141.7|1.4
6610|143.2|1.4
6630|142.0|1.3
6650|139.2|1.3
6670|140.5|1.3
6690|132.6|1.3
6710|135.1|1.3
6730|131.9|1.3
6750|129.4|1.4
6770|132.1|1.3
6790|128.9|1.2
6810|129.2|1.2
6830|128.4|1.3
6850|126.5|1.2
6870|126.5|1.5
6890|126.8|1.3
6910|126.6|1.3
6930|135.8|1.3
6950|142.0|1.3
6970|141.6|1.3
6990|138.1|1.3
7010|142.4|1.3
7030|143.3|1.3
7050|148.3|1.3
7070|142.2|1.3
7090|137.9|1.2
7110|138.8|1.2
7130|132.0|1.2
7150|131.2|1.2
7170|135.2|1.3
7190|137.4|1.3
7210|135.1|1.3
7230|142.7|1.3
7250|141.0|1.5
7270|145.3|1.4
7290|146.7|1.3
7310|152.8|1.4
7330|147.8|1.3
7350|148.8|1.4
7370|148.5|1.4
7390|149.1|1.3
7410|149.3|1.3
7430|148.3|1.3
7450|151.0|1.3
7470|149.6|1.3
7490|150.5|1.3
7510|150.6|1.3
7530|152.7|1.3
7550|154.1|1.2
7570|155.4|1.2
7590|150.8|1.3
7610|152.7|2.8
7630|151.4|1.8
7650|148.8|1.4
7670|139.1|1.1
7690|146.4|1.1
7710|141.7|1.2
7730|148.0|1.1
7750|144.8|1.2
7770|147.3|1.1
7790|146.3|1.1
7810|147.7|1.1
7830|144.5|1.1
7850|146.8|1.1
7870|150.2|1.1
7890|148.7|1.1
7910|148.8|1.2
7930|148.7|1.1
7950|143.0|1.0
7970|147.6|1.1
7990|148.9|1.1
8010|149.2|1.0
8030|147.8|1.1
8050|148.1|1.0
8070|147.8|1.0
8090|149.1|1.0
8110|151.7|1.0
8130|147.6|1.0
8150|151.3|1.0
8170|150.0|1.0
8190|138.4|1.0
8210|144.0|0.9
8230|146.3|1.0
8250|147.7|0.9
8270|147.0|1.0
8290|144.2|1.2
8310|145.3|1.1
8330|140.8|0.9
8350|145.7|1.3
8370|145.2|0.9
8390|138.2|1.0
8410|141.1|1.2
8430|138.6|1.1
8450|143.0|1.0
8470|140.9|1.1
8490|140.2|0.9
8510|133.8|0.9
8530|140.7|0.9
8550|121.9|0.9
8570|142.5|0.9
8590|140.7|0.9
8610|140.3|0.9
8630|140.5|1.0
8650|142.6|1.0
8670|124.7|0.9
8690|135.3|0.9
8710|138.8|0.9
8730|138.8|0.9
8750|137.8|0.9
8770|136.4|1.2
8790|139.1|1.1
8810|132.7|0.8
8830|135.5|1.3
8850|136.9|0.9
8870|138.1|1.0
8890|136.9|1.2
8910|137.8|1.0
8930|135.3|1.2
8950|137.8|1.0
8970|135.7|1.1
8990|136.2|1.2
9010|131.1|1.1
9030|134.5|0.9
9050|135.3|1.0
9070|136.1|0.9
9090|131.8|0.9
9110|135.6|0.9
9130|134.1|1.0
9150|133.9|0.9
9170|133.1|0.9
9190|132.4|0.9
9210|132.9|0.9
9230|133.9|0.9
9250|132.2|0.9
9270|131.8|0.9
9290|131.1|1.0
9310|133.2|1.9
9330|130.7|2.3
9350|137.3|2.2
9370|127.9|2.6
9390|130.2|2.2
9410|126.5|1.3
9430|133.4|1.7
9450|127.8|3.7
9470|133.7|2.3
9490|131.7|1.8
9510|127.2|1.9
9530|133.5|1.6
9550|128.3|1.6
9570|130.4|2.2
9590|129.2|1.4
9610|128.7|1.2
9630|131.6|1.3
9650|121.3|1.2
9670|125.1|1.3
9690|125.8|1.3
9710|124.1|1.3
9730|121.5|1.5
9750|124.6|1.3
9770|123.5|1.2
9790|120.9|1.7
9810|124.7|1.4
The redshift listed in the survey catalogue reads 0.00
